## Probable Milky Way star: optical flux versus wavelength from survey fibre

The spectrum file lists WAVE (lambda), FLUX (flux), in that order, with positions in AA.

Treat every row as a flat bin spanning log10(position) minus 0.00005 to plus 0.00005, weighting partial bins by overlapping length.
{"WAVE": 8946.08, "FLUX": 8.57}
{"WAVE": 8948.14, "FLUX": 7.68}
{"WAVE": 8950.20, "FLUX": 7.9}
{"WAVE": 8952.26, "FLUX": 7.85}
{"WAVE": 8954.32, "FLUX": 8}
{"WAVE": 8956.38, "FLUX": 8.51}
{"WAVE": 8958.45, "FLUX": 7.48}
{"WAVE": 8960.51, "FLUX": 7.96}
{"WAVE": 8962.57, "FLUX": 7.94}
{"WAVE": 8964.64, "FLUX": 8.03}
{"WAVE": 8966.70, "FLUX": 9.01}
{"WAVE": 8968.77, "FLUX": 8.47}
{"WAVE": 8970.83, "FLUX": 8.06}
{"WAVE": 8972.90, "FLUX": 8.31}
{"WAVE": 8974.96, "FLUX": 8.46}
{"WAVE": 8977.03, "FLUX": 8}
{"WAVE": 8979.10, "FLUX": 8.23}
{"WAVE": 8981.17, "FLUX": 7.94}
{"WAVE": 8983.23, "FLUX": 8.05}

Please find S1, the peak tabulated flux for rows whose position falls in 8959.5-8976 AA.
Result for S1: 9.01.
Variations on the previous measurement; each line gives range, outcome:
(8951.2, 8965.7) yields 8.51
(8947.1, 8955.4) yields 8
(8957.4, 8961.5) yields 7.96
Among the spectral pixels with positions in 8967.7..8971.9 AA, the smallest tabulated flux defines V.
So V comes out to 8.06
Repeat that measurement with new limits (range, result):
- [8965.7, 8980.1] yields 8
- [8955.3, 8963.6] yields 7.48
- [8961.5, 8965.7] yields 7.94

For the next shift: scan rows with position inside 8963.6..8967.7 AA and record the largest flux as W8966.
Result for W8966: 9.01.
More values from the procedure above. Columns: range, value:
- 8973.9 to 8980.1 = 8.46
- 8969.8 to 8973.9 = 8.31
